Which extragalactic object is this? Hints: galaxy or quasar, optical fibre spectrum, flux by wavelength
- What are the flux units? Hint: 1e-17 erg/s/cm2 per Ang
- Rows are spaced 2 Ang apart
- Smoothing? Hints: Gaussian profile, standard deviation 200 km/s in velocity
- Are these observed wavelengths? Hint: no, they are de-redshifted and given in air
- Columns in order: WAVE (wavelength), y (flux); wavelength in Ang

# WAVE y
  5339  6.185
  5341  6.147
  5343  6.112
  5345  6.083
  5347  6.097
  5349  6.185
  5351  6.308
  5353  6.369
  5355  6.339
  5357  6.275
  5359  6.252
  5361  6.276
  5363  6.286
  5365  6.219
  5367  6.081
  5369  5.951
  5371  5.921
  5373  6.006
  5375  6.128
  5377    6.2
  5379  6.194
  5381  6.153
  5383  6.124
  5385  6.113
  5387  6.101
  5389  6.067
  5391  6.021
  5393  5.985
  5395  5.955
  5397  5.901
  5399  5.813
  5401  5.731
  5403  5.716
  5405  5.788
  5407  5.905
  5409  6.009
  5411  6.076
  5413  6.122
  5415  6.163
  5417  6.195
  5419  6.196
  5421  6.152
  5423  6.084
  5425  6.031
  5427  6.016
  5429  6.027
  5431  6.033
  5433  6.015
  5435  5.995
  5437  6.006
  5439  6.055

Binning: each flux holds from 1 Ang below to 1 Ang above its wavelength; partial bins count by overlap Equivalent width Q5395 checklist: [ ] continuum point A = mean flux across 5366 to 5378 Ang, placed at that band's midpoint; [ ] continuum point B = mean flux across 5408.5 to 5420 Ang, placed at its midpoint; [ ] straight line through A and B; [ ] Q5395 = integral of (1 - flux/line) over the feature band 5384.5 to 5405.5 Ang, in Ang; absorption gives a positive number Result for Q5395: 0.6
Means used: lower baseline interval 6.05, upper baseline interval 6.13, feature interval 5.93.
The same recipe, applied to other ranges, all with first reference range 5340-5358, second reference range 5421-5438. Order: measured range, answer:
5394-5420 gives 0.5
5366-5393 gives 0.3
